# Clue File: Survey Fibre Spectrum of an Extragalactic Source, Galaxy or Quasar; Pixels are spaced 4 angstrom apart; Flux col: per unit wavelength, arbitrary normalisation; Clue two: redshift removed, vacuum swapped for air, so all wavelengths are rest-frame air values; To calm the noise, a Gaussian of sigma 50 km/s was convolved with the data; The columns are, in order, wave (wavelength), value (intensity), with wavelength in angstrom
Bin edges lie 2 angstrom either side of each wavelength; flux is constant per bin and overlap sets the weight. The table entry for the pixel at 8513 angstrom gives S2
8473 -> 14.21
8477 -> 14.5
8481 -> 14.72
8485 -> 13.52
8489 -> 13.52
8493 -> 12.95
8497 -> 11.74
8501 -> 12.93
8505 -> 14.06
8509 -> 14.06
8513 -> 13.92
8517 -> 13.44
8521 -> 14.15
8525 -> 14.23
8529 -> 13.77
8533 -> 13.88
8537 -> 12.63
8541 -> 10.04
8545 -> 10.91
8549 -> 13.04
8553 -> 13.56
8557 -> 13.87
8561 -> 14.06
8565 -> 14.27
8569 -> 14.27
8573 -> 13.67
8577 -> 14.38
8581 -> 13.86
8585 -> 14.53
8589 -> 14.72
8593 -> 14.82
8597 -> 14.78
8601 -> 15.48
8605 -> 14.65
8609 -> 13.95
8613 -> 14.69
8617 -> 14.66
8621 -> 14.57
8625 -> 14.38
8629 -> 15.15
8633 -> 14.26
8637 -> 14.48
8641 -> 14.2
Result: 13.92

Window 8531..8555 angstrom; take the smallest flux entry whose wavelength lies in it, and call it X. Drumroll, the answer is 10.04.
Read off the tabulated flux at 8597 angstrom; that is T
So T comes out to 14.78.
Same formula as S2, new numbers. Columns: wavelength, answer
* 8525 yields 14.23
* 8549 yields 13.04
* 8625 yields 14.38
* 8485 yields 13.52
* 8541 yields 10.04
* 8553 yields 13.56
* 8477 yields 14.5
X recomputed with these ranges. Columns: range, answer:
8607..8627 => 13.95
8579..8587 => 13.86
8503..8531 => 13.44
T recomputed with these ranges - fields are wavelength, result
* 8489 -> 13.52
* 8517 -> 13.44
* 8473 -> 14.21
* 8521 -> 14.15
